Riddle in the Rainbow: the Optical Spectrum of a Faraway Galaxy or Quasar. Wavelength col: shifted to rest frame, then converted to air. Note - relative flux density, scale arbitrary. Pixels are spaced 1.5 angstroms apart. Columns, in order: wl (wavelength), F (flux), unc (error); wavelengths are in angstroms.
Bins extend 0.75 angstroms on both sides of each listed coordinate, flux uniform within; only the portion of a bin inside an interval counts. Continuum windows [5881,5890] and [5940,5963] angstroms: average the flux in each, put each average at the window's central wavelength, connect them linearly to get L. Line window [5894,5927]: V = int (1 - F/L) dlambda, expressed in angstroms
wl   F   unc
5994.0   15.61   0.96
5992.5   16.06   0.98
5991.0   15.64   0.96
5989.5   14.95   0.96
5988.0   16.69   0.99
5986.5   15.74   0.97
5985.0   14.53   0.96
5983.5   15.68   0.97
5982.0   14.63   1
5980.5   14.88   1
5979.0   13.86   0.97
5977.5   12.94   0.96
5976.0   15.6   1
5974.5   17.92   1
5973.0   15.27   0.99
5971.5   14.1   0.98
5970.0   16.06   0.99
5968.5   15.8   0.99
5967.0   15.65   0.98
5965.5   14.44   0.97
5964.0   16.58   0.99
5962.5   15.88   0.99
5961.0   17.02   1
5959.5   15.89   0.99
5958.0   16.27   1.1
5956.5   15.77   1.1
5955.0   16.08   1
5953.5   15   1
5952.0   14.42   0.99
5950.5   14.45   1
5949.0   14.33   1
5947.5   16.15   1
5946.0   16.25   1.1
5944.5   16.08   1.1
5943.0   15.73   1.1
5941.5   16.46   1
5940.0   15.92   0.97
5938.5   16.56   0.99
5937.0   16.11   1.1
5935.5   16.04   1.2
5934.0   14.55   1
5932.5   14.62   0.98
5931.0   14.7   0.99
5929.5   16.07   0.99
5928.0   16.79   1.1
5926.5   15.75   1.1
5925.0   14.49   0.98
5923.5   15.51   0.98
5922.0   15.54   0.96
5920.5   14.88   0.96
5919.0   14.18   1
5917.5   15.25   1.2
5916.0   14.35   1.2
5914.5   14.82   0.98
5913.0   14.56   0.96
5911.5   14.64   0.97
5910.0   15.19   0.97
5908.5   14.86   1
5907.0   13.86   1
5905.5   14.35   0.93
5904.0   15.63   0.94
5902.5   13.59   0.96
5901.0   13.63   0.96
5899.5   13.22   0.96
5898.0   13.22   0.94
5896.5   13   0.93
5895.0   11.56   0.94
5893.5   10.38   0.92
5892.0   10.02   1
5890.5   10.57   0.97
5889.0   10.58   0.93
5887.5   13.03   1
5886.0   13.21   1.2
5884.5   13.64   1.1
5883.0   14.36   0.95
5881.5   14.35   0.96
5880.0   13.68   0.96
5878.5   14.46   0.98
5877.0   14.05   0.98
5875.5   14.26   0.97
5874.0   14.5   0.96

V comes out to -0.5 angstroms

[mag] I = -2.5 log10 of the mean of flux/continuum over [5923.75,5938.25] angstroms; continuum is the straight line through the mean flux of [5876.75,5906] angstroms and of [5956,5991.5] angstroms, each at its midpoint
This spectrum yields -0.10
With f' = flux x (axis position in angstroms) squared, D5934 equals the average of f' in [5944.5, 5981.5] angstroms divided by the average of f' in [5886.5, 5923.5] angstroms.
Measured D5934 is 1.2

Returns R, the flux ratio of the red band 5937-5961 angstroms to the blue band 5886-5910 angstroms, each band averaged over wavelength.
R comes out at 1.22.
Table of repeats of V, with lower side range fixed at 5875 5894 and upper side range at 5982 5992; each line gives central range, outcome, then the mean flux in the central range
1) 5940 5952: -1.0 angstroms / 15.6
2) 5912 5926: -1.2 angstroms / 14.9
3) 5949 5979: -1.2 angstroms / 15.5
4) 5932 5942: -1.1 angstroms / 15.8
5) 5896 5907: -0.5 angstroms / 13.8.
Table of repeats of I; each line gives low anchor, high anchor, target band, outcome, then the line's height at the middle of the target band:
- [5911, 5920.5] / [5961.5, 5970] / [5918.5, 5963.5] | -0.03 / 15.2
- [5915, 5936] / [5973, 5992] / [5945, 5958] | -0.01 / 15.2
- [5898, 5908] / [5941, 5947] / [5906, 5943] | -0.01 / 15.1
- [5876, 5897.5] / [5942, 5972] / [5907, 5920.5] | -0.07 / 13.8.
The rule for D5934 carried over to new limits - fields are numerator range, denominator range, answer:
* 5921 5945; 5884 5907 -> 1.25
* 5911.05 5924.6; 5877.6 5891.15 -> 1.14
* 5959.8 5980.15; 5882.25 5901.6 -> 1.29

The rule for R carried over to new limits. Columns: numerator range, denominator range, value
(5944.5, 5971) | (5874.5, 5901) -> 1.22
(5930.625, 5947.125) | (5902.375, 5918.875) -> 1.07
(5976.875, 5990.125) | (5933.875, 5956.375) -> 0.95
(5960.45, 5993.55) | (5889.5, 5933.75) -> 1.10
